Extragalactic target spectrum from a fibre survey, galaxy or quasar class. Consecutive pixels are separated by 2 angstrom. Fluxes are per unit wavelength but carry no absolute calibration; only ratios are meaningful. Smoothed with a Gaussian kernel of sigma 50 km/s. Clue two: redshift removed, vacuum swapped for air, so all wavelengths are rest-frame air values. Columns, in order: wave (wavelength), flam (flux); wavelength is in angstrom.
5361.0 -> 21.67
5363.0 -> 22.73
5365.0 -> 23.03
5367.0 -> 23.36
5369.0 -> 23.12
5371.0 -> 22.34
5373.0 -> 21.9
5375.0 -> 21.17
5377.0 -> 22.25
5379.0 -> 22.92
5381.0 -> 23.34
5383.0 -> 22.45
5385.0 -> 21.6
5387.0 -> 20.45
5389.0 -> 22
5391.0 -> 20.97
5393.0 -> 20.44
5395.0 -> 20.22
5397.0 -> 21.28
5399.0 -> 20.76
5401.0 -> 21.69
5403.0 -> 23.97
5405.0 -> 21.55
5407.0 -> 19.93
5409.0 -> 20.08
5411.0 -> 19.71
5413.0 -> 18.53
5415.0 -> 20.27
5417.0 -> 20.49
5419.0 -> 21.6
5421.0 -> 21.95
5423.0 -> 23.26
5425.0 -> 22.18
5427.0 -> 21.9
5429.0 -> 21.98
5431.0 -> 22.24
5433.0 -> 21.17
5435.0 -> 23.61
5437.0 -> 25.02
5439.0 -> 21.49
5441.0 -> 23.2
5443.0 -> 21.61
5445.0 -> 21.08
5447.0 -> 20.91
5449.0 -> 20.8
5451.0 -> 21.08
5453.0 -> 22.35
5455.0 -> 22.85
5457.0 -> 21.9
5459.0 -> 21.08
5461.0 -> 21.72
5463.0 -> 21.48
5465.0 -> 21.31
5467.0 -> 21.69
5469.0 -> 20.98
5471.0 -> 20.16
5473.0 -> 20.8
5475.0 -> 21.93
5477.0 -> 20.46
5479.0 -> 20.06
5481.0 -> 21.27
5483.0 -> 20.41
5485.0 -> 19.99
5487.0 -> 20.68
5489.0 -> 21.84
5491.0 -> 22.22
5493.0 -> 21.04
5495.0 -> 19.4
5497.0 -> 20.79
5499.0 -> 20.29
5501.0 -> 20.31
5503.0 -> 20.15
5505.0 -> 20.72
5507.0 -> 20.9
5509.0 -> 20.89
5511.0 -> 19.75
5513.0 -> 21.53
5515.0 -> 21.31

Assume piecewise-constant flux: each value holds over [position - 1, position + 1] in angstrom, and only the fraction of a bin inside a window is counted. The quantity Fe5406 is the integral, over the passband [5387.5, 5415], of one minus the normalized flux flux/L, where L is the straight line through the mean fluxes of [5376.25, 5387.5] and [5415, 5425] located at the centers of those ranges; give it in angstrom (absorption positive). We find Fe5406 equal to 1.4 angstrom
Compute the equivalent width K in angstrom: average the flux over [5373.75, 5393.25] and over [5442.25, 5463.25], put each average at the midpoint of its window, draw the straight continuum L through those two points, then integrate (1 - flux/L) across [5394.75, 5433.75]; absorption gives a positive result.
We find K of 0.77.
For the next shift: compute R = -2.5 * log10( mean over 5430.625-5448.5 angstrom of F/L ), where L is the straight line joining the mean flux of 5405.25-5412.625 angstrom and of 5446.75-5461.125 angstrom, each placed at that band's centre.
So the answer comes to -0.06 mag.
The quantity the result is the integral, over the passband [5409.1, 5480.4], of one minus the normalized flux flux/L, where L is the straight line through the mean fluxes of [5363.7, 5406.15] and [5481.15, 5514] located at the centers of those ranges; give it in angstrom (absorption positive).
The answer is -0.7 angstrom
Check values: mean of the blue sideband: 21.9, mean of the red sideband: 20.7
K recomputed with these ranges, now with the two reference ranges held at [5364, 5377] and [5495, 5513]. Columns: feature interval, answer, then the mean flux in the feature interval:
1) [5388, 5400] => 0.6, 20.9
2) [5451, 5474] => -0.4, 21.5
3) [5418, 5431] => -0.3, 22.2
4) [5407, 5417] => 1.0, 19.8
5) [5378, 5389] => 0.1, 22.1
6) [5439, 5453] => -0.1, 21.5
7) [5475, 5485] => 0.1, 20.6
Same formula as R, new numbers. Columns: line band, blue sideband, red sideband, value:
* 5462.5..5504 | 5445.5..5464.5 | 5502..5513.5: 0.01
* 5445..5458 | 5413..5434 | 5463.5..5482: -0.02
